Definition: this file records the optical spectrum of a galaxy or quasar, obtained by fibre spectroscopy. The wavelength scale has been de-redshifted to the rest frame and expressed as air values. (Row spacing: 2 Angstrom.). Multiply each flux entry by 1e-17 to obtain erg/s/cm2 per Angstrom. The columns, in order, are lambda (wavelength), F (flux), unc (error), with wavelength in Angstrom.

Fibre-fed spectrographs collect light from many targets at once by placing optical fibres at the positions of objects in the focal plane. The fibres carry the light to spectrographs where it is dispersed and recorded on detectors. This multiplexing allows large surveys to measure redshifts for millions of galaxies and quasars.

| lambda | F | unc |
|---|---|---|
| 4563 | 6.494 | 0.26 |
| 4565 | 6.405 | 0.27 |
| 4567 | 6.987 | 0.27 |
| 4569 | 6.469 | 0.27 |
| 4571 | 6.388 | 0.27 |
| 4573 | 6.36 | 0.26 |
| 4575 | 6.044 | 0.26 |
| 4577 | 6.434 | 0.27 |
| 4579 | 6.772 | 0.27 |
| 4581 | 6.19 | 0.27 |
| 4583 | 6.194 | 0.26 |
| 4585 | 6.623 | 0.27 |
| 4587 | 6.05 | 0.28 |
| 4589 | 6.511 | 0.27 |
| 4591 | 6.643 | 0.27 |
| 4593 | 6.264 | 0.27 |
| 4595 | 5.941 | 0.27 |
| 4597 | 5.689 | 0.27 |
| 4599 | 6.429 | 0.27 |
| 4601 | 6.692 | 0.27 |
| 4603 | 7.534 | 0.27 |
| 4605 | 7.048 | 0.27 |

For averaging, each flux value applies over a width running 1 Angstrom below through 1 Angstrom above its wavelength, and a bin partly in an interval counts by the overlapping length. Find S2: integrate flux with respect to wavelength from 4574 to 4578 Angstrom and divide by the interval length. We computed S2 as 6.24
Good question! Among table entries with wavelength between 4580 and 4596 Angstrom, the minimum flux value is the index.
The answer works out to 5.941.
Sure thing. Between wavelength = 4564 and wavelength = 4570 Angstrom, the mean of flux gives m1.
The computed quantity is 6.62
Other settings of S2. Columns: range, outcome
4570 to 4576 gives 6.26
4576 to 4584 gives 6.4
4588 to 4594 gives 6.47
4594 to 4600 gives 6.02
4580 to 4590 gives 6.31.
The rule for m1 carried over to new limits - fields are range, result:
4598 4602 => 6.56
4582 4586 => 6.41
